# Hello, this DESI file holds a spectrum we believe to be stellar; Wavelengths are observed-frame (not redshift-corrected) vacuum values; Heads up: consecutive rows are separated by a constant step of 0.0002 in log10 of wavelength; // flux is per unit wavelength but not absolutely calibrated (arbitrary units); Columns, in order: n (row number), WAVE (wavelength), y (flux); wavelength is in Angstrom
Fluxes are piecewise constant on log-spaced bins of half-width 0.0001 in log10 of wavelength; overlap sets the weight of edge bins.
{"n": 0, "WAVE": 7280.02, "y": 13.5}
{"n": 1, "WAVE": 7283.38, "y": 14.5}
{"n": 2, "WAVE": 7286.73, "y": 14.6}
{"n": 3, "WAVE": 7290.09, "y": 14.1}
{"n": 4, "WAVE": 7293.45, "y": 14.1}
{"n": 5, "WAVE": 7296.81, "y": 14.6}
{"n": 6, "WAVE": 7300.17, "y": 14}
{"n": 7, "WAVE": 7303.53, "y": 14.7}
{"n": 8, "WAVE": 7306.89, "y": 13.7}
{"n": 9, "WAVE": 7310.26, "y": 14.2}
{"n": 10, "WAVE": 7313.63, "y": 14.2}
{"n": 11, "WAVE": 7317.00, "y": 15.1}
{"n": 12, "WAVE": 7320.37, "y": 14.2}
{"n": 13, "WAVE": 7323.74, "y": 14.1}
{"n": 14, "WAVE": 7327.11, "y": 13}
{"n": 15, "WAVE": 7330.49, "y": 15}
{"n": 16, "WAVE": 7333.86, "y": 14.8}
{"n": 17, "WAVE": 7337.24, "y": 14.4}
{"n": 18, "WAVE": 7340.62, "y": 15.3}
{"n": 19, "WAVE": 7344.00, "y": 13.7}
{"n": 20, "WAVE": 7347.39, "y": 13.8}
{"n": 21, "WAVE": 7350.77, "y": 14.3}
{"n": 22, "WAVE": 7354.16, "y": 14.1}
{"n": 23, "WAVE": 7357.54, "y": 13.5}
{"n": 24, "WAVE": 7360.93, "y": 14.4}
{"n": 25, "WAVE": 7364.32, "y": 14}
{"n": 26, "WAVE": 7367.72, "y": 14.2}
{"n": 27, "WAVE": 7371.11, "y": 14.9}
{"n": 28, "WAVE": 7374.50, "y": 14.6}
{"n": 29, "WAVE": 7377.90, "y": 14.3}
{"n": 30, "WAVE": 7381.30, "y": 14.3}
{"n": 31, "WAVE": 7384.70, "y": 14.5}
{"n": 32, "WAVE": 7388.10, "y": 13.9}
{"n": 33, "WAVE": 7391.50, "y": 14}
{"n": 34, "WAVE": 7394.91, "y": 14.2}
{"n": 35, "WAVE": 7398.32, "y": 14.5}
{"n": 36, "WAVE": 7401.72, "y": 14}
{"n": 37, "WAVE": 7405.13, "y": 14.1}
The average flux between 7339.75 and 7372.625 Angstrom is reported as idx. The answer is 14.2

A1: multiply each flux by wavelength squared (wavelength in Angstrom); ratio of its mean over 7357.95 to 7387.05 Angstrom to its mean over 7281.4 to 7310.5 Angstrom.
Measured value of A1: 1.0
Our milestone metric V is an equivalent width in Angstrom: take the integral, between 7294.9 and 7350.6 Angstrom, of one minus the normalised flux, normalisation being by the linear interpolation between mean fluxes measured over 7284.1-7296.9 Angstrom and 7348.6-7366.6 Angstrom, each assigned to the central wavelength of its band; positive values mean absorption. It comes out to -0.4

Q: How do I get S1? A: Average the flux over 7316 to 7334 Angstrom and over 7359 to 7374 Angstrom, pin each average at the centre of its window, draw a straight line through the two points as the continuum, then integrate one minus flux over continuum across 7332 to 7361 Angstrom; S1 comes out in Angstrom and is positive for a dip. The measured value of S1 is 0.19 Angstrom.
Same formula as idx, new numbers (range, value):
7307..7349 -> 14.3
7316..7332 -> 14.2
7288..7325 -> 14.3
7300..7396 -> 14.3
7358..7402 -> 14.3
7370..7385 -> 14.5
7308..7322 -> 14.4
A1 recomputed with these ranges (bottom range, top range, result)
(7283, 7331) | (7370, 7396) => 1.03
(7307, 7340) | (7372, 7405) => 1.01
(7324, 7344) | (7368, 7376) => 1.03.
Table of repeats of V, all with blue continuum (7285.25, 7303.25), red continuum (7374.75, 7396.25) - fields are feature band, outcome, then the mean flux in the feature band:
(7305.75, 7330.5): 0.2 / 14.1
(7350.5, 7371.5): 0.1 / 14.1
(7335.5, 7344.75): -0.2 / 14.5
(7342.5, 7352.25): 0.2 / 13.9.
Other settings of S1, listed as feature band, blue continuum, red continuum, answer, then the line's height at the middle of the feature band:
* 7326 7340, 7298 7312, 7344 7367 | -0.4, 14.1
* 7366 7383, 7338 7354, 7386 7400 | -0.3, 14.2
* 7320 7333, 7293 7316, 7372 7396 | 0.1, 14.3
